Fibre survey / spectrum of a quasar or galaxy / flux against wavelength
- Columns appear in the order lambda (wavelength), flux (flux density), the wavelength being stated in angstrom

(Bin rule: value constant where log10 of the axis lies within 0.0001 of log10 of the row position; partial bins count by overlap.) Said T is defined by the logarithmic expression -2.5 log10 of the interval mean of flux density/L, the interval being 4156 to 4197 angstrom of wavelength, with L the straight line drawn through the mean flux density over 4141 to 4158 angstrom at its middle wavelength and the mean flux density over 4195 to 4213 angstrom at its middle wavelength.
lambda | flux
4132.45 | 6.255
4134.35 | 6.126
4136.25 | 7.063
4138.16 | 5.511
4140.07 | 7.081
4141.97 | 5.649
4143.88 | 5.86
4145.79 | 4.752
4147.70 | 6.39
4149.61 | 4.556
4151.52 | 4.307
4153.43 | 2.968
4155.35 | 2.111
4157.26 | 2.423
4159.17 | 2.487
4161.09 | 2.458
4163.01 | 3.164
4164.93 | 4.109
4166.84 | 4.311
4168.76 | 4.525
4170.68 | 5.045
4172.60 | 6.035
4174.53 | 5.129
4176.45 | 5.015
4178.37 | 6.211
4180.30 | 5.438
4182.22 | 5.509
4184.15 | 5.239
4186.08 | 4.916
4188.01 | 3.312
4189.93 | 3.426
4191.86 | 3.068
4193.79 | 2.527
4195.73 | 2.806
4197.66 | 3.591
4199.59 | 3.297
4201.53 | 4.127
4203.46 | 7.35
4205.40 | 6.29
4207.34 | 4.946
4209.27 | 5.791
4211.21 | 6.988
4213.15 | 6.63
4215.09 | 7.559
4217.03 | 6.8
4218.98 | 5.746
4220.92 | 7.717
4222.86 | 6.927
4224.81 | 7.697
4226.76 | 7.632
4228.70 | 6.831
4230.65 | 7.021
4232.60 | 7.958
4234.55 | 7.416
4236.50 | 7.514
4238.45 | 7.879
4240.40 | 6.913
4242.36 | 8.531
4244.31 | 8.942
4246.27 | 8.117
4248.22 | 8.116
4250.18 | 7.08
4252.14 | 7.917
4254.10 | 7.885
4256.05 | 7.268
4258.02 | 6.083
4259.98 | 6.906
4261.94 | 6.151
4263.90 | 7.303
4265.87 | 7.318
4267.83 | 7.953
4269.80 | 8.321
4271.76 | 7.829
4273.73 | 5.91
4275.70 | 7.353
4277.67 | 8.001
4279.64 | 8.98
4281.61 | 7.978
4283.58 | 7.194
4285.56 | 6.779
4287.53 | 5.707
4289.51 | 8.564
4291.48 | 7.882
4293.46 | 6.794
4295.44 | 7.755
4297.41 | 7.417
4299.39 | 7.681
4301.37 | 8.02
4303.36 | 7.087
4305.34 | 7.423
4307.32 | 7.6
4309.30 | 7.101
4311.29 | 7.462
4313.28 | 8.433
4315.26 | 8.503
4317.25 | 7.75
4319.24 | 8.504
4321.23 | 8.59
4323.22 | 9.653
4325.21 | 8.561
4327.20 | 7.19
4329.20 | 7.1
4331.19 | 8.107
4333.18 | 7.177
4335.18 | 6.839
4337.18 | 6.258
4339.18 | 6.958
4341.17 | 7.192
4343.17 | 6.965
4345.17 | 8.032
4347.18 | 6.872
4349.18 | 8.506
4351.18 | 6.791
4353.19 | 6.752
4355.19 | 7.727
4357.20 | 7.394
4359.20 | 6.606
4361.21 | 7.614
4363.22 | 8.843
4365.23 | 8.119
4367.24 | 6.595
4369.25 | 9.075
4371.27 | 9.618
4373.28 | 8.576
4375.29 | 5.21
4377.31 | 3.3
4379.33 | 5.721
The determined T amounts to 0.150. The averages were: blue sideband 4.36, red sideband 5.13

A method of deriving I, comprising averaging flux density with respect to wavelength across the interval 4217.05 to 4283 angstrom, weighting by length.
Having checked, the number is 7.48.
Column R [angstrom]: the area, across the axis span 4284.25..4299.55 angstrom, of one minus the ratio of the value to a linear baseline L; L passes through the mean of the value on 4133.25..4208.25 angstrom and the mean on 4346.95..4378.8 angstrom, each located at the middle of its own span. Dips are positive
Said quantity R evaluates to -2.36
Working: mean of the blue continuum 4.59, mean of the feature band 7.3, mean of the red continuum 7.34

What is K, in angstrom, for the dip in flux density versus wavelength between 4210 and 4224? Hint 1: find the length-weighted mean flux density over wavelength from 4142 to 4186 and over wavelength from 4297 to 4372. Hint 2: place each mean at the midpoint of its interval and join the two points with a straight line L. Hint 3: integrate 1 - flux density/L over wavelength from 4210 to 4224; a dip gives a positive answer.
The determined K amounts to -3.6 angstrom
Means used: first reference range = 4.49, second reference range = 7.68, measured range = 6.9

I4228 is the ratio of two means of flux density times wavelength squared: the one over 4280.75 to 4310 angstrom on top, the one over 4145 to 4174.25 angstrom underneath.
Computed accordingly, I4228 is 1.97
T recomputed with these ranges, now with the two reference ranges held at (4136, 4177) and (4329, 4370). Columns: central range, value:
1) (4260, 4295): -0.17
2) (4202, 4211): -0.15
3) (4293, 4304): -0.13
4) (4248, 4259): -0.22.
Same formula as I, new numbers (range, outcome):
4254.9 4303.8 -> 7.38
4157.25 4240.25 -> 5.43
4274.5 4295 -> 7.51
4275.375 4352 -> 7.61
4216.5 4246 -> 7.46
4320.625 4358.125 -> 7.5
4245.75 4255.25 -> 7.81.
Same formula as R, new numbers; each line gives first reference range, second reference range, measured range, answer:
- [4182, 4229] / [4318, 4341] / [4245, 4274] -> -4.4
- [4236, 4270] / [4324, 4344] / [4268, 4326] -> -2.8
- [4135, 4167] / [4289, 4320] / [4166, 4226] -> 1.4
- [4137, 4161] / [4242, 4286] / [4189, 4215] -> 5.1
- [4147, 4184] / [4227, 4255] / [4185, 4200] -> 5.8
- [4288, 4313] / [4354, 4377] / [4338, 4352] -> 0.5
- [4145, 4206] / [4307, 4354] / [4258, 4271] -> -2.2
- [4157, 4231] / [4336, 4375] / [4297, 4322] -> -3.4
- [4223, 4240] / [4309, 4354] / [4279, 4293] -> 0.1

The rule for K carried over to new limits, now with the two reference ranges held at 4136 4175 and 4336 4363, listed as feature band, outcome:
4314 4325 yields -2.84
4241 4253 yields -4.71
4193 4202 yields 3.30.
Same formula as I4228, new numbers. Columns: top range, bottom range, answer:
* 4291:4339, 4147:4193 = 1.94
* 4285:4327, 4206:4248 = 1.12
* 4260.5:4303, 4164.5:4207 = 1.69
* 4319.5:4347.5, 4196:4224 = 1.36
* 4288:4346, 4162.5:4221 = 1.61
